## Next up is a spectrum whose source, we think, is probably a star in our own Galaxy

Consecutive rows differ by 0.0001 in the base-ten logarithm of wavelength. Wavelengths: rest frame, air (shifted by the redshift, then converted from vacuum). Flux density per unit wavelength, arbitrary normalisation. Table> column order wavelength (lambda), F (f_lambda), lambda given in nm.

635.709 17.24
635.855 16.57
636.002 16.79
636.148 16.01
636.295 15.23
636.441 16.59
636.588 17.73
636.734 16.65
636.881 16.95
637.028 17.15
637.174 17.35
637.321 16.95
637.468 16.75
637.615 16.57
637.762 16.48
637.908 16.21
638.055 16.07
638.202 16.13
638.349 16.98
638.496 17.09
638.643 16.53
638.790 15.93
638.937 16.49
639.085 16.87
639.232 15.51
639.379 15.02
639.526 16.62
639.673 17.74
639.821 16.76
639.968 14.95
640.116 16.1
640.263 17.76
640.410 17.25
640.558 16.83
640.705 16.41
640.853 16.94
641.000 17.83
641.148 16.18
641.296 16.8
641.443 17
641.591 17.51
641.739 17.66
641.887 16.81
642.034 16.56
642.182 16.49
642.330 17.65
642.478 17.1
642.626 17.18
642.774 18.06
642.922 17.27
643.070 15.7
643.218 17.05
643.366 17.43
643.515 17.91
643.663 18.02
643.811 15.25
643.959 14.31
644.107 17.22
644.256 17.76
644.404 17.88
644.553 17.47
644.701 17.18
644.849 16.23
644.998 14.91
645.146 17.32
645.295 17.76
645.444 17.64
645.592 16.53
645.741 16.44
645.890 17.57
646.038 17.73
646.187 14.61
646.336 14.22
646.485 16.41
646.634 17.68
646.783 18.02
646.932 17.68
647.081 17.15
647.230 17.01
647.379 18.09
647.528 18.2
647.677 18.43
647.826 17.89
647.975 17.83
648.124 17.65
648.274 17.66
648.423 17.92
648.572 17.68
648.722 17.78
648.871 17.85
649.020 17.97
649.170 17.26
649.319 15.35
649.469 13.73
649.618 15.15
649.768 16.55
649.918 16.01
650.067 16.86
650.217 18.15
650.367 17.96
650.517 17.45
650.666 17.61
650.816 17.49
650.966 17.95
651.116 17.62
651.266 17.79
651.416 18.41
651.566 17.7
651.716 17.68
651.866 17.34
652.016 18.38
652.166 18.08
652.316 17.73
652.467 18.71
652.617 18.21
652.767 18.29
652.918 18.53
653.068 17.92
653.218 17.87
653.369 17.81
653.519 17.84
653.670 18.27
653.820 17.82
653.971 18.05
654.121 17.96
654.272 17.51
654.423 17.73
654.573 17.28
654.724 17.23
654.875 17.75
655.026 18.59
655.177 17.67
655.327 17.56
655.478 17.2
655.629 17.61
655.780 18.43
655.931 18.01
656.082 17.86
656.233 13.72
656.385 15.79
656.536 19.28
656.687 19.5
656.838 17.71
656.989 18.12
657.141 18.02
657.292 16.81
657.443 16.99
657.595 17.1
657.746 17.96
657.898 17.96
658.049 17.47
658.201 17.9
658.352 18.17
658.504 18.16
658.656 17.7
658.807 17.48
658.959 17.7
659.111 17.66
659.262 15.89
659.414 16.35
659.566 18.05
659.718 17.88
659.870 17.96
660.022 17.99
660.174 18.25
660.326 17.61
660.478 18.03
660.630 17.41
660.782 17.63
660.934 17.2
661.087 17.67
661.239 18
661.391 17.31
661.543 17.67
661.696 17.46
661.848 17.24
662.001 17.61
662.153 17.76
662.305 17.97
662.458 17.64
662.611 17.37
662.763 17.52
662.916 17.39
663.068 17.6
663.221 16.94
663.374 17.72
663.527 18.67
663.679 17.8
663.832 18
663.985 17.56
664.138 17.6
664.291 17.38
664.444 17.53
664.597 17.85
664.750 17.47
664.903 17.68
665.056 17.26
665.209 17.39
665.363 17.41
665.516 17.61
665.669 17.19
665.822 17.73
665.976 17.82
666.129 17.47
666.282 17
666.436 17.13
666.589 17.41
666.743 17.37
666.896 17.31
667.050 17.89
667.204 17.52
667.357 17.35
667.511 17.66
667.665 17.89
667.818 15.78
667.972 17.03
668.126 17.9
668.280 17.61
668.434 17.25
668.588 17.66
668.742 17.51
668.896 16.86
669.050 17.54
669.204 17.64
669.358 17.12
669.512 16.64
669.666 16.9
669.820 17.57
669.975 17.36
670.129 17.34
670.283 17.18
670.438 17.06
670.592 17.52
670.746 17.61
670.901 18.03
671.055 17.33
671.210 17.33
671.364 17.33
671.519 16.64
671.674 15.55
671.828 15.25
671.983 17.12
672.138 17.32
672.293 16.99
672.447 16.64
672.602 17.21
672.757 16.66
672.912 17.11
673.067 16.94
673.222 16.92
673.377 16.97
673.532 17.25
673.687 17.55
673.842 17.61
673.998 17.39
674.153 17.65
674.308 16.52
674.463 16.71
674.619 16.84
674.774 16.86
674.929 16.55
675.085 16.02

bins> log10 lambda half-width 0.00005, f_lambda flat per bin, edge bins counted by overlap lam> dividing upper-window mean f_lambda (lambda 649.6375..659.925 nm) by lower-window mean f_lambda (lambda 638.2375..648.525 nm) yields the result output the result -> 1.0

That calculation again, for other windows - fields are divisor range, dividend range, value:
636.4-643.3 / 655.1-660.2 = 1.05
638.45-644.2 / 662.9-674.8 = 1.03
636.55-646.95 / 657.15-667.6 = 1.05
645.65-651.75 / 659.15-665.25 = 1.02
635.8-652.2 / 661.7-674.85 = 1.02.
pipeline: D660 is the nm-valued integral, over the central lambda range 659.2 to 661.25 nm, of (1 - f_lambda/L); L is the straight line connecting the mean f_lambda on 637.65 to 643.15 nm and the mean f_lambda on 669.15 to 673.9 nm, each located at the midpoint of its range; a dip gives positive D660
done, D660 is -0.07 nm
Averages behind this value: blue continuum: 16.7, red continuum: 17.1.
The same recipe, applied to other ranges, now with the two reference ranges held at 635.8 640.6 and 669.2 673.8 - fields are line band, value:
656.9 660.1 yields -0.14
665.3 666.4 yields -0.03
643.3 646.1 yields -0.05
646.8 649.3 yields -0.15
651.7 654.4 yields -0.20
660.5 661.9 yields -0.05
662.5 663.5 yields -0.03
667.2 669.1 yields -0.04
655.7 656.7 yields -0.03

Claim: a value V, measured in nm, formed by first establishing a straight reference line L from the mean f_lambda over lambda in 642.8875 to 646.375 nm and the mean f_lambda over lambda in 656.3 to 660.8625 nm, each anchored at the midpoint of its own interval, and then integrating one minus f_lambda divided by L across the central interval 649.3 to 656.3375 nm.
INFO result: -0.09 nm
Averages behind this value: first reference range 16.7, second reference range 17.7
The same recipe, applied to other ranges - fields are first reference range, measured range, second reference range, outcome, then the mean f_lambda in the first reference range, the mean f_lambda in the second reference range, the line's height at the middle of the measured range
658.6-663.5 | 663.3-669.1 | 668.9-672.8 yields -0.062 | 17.6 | 17.1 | 17.3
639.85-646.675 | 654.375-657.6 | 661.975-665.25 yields -0.041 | 16.8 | 17.6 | 17.3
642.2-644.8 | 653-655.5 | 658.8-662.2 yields -0.058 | 17.1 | 17.6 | 17.4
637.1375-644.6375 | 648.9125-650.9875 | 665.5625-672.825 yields 0.015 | 16.8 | 17.2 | 16.9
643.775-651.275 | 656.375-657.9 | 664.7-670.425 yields -0.055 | 17.1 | 17.4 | 17.2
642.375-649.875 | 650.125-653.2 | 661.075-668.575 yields -0.140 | 17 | 17.5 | 17.2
